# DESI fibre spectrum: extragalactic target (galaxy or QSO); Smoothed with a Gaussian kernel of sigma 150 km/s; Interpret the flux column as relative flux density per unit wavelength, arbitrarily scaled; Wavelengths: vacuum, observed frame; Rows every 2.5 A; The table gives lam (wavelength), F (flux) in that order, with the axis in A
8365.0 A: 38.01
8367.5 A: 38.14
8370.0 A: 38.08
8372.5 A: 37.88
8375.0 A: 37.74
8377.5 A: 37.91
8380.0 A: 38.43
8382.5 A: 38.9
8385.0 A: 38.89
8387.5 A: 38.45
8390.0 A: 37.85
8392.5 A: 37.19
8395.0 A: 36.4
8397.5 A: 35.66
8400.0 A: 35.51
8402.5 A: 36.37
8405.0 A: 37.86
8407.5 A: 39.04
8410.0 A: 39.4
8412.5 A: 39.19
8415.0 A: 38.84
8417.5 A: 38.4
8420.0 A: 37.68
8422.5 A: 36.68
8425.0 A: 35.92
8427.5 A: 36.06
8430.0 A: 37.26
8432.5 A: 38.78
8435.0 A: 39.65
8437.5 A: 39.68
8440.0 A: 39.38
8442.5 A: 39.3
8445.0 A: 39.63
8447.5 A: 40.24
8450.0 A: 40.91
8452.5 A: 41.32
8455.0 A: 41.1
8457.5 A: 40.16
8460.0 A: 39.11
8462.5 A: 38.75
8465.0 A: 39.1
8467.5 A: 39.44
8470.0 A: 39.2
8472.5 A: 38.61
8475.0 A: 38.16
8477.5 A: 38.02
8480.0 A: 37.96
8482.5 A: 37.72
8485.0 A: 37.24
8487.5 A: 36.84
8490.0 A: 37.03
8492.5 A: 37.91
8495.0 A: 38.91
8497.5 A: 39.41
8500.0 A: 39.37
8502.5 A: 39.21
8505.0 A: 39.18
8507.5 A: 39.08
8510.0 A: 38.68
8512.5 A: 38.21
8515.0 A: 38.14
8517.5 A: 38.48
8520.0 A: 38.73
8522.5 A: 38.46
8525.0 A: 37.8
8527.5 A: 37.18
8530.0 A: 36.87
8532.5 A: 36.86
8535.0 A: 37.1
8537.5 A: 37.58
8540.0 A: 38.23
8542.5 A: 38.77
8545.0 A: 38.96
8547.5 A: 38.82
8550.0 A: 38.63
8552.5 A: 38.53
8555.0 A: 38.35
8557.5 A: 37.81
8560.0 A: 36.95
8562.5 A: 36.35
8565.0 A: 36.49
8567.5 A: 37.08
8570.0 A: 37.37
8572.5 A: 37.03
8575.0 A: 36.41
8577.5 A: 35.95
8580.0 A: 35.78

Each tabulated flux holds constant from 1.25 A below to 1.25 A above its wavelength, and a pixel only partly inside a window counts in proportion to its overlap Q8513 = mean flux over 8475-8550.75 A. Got 38.2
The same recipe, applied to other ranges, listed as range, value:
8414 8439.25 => 37.9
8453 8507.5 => 38.7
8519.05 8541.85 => 37.7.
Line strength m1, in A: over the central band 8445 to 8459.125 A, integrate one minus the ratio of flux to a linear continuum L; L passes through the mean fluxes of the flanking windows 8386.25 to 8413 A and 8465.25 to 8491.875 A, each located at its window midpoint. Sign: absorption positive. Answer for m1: -1.0 A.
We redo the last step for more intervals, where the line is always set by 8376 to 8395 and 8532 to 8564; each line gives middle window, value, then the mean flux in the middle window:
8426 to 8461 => -1.29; 39.4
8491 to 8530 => -0.56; 38.5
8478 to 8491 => 0.20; 37.4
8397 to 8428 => 0.46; 37.5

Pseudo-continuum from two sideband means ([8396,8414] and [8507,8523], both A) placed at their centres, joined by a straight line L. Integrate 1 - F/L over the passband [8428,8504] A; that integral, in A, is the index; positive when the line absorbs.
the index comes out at -1.71 A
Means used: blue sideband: 37.6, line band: 39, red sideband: 38.5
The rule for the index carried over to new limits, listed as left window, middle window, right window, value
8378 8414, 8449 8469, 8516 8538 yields -1.2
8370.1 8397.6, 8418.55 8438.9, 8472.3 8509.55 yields 0.2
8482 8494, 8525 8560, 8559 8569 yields -1.0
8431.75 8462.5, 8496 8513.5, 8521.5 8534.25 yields -0.4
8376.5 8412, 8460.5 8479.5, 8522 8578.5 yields -0.6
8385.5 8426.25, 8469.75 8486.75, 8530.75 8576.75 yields -0.2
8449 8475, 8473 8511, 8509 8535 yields 0.5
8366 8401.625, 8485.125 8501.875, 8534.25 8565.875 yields -0.2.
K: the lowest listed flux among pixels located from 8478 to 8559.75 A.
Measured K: 36.84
